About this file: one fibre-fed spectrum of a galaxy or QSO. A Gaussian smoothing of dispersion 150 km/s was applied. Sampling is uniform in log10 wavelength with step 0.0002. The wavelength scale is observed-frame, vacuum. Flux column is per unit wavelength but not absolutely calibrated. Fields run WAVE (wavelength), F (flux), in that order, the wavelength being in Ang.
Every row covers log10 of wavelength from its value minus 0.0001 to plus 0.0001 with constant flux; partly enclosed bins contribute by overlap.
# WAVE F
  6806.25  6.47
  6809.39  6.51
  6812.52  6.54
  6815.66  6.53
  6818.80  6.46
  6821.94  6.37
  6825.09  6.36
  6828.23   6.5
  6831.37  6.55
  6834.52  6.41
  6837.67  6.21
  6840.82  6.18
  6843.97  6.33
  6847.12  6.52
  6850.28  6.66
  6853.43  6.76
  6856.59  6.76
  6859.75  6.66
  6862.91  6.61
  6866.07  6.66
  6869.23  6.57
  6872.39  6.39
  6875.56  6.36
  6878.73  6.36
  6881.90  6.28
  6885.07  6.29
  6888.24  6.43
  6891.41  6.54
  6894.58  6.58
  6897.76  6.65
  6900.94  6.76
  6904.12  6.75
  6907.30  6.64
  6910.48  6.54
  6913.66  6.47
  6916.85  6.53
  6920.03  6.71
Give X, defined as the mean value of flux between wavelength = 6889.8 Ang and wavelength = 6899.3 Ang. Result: 6.59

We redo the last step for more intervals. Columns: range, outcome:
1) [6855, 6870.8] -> 6.65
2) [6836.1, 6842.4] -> 6.2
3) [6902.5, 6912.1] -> 6.65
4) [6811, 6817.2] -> 6.53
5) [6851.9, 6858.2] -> 6.75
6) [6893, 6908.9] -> 6.67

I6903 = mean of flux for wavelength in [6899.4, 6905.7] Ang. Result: 6.75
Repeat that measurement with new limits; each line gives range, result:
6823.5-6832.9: 6.47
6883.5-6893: 6.43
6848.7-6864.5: 6.69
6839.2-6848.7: 6.34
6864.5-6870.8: 6.62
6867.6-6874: 6.48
